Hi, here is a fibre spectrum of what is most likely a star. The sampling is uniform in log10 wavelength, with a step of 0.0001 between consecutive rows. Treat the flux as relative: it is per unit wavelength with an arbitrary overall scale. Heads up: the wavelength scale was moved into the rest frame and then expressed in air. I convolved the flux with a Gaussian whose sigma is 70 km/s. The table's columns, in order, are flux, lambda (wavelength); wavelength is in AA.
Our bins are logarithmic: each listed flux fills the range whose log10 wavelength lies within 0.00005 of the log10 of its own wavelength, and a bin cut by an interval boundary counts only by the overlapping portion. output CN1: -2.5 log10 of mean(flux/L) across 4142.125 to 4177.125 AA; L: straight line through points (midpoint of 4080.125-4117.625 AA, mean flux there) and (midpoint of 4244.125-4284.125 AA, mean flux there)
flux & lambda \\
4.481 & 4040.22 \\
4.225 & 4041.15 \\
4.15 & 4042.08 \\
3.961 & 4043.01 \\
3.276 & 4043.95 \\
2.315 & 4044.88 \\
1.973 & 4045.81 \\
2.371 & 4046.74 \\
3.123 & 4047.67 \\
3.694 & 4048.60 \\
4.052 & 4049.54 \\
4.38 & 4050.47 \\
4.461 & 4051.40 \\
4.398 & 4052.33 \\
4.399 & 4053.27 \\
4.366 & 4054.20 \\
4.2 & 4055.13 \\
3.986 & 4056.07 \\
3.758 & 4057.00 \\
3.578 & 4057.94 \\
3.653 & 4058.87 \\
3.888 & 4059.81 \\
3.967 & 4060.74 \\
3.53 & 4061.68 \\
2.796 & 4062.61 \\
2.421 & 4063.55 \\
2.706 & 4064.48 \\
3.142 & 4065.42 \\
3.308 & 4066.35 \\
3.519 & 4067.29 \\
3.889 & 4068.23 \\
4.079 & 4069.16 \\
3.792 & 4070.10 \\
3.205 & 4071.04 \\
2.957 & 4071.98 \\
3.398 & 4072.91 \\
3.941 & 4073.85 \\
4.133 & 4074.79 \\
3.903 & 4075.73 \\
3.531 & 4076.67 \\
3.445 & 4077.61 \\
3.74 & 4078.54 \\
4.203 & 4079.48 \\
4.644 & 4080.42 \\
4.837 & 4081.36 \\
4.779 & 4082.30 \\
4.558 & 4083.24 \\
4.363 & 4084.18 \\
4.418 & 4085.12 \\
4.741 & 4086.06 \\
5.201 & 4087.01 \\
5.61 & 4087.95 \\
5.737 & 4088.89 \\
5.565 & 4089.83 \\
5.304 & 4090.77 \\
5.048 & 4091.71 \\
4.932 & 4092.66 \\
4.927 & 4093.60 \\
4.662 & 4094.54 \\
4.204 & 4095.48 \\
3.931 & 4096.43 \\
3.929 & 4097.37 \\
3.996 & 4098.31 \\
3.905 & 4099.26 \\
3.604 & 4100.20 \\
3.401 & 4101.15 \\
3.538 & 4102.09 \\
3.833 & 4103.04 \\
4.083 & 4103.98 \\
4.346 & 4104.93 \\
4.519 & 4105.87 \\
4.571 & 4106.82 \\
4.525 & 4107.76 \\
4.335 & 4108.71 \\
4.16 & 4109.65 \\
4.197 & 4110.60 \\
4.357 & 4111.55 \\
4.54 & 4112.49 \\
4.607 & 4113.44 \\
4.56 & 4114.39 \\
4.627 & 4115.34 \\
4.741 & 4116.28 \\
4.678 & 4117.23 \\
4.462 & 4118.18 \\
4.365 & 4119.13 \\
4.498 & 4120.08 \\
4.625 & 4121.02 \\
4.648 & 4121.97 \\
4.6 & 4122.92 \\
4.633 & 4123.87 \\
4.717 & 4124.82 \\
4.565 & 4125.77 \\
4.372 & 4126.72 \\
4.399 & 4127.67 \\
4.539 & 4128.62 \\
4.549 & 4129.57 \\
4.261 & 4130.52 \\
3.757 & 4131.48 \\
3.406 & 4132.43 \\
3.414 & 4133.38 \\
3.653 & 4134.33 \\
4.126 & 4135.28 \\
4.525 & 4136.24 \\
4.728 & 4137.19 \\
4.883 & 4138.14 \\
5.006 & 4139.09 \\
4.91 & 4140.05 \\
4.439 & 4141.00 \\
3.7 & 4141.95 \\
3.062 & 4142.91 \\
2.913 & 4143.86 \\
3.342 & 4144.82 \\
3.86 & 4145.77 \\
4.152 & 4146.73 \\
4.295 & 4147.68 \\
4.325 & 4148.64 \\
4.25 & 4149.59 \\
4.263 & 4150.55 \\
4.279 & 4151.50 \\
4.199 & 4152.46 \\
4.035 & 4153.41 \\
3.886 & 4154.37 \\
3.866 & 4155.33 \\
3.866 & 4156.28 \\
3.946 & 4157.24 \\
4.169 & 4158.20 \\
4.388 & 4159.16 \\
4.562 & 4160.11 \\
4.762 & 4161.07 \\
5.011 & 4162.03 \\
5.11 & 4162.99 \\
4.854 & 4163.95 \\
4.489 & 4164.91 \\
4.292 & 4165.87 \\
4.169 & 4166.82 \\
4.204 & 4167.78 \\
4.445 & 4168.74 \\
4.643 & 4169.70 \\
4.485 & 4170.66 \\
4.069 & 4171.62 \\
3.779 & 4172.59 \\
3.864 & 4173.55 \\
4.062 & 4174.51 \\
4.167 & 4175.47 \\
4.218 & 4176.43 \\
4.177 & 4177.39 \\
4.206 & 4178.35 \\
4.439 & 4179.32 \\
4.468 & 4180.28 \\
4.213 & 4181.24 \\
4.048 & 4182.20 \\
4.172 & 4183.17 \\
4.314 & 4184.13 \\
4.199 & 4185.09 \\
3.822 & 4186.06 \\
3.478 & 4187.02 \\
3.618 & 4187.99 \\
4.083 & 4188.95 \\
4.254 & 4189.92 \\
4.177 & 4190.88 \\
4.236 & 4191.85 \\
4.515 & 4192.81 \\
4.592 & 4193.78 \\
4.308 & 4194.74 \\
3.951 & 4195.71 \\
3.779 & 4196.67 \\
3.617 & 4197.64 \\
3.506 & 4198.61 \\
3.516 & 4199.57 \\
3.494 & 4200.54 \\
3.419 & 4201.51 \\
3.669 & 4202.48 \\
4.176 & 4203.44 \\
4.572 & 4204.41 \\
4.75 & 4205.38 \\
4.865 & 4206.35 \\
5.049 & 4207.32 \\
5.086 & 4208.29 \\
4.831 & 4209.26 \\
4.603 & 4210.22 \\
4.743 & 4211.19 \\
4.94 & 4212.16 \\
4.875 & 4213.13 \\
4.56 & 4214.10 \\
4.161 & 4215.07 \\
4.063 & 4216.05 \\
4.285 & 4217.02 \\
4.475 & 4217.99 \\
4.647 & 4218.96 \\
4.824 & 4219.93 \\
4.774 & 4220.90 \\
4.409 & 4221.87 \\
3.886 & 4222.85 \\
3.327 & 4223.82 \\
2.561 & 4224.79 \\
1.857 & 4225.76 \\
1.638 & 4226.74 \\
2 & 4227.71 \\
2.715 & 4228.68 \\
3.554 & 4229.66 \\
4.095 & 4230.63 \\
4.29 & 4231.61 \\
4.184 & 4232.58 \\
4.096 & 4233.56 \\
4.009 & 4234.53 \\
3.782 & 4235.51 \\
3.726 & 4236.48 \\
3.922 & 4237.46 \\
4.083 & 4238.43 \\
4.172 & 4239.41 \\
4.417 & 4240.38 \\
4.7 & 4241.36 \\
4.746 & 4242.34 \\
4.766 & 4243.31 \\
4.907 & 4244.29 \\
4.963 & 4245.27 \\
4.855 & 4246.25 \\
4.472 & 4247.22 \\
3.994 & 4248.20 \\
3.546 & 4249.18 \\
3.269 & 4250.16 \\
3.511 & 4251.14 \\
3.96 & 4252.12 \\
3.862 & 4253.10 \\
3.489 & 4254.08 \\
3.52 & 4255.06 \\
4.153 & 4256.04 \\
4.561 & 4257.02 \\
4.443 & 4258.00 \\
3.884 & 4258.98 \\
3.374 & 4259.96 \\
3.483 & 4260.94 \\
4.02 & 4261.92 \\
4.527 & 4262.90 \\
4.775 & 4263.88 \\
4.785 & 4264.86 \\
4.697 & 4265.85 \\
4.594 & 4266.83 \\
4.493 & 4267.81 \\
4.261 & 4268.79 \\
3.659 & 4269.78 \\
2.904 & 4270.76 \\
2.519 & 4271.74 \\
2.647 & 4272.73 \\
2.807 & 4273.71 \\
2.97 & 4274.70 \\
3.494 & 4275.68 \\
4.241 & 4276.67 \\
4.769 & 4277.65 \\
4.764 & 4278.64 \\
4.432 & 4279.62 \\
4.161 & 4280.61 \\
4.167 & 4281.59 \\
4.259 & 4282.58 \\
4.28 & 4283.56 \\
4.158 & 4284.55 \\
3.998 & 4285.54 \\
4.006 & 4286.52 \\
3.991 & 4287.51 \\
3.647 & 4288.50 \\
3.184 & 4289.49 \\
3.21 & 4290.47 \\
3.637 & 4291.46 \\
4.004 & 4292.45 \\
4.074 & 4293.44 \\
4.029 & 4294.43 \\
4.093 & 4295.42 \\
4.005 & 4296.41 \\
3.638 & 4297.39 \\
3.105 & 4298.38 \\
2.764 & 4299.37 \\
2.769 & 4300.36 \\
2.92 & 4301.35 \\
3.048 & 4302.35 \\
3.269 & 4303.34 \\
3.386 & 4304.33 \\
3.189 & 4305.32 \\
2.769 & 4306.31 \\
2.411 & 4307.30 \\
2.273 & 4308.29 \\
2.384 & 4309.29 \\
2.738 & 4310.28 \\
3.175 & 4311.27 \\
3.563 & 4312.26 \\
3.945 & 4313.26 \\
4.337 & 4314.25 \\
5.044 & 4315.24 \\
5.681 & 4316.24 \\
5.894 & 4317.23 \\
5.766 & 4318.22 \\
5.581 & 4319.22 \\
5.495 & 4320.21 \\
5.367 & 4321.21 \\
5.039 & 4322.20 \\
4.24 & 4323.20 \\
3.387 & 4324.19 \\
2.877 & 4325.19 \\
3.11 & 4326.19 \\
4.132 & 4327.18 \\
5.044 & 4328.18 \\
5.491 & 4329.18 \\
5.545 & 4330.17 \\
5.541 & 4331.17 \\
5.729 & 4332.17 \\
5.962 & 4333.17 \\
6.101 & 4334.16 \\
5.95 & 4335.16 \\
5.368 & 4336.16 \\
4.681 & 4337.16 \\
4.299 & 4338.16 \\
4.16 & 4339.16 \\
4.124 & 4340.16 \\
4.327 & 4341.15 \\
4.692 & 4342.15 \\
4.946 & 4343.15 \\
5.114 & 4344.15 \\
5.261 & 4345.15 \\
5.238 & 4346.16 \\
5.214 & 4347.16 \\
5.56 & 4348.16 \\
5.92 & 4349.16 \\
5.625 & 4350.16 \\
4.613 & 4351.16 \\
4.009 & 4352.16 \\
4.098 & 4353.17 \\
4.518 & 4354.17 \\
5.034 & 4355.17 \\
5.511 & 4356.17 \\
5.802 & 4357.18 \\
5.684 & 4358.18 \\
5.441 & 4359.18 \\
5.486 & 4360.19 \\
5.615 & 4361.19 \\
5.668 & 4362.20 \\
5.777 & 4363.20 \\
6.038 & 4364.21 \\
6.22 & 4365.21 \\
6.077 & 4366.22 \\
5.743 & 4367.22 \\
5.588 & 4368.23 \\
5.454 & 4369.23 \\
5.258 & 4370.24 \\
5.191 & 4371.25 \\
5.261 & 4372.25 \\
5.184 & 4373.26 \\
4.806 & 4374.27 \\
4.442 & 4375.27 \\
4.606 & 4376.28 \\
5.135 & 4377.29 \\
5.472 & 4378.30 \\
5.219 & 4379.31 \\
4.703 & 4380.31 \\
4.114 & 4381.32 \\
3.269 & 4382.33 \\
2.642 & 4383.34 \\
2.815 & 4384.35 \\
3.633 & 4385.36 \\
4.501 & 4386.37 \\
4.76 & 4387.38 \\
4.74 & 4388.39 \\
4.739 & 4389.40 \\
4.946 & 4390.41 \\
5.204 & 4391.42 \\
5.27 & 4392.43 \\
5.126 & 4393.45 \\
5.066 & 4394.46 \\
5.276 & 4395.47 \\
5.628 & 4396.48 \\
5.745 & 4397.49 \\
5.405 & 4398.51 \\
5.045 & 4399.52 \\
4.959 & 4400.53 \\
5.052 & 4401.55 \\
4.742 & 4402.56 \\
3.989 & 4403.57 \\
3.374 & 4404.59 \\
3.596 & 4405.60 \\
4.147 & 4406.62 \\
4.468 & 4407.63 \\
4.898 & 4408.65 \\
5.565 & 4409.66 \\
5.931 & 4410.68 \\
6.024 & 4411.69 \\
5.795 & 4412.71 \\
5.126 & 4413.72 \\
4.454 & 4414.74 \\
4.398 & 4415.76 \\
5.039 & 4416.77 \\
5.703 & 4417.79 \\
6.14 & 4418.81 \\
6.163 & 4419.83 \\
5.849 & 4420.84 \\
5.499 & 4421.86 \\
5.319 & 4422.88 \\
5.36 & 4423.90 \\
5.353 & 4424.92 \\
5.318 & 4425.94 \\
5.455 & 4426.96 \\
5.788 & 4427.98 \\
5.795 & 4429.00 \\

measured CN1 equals 0.04 mag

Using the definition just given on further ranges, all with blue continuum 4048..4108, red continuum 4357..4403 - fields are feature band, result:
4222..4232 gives 0.45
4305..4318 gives 0.29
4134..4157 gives 0.05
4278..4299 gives 0.20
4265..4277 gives 0.28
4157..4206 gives 0.06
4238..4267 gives 0.11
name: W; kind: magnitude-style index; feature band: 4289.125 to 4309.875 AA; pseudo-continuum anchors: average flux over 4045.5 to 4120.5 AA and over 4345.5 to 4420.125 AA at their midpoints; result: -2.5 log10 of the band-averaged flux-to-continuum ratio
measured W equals 0.42 mag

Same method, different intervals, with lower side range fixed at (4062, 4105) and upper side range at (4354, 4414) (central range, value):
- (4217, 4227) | 0.210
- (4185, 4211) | 0.071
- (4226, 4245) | 0.178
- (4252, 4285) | 0.172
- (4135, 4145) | 0.023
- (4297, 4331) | 0.215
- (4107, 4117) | -0.075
